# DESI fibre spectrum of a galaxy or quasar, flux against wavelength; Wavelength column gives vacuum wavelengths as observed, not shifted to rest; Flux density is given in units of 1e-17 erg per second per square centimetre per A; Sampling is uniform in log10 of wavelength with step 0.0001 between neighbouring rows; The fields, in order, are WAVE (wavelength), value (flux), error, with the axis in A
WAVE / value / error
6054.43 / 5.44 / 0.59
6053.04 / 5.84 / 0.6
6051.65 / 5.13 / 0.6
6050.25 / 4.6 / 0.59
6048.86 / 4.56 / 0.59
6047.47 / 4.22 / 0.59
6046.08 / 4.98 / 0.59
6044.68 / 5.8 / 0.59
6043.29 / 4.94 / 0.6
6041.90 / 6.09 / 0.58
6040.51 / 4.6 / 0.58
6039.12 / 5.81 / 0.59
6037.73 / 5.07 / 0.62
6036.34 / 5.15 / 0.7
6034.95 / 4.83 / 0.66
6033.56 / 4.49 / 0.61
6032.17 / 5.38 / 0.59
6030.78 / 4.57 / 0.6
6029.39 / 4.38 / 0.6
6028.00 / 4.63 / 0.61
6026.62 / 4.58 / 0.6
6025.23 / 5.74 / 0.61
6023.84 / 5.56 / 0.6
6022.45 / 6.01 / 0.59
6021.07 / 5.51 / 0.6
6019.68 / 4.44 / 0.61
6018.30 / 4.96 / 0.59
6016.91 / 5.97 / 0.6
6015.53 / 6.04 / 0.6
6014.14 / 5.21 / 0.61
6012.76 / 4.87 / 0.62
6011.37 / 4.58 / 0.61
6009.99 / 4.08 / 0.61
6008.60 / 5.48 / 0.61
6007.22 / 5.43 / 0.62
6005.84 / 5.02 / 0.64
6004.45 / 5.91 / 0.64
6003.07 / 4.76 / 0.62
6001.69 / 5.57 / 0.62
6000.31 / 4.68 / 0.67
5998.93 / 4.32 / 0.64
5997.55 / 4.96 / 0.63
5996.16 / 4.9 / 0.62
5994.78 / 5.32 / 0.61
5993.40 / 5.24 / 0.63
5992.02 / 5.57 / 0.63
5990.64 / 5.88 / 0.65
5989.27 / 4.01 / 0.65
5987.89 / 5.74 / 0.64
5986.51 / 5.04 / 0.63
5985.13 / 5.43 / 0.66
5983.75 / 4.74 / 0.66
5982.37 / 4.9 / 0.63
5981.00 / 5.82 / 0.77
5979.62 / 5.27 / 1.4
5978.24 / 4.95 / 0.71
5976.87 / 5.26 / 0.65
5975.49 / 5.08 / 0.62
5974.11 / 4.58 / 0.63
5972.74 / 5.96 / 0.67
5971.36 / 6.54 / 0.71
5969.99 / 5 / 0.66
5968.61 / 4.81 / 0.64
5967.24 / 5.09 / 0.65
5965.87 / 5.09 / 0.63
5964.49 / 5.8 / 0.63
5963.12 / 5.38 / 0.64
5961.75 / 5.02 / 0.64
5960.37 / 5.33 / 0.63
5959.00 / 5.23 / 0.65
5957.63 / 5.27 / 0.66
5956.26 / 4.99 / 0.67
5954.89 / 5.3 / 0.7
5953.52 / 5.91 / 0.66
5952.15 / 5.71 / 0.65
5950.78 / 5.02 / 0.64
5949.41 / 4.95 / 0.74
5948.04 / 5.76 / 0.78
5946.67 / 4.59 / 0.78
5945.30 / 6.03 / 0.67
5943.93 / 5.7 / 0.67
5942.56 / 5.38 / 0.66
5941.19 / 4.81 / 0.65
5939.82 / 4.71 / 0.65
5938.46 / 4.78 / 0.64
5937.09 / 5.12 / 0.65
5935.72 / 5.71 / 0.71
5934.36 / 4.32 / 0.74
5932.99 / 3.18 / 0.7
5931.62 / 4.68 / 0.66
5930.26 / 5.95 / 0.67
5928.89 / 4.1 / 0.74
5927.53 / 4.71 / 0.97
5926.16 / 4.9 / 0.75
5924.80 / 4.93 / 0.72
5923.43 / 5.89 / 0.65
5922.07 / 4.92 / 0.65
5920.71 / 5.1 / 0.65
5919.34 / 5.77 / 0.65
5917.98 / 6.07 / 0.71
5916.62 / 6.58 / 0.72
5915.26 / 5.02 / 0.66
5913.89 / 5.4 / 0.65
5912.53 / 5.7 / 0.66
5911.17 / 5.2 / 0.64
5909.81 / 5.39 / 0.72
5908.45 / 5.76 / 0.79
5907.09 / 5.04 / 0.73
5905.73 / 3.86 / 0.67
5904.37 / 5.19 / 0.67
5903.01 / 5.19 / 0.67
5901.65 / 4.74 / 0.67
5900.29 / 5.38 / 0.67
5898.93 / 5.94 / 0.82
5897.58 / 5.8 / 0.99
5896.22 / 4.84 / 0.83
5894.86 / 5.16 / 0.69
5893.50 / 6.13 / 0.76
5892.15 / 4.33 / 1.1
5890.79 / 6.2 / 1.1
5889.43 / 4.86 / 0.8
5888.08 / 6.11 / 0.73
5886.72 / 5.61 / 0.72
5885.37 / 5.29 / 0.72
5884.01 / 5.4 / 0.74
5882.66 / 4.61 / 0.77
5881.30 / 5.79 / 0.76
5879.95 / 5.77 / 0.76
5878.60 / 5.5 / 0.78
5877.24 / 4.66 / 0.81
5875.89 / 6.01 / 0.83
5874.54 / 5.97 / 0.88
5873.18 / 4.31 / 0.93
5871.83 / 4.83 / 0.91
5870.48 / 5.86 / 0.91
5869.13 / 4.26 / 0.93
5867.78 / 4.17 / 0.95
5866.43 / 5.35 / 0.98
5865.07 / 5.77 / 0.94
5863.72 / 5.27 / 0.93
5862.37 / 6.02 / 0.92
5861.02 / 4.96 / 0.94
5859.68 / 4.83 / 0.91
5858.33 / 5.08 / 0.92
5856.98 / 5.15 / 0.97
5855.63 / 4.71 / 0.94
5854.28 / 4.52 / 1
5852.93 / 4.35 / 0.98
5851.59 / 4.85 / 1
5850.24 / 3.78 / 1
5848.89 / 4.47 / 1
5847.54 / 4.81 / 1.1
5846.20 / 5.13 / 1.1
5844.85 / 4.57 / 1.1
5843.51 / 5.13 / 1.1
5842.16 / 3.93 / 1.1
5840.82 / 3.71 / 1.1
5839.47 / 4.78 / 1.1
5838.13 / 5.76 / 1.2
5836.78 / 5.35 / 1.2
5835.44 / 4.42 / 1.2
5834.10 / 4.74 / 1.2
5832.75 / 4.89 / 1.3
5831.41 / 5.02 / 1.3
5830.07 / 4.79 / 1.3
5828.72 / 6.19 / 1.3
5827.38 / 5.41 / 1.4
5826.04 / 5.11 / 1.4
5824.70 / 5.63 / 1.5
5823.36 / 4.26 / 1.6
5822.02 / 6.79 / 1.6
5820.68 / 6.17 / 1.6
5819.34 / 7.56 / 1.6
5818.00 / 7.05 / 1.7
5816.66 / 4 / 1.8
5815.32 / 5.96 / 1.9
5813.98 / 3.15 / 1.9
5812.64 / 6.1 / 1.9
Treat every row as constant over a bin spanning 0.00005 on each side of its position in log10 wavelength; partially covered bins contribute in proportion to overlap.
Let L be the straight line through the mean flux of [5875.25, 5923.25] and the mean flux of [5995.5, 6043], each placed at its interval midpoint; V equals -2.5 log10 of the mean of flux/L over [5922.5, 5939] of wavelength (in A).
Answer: 0.097 mag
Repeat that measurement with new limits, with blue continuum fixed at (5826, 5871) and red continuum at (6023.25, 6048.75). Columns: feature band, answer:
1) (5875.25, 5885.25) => -0.095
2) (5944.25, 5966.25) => -0.077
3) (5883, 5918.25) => -0.091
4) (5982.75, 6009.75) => -0.028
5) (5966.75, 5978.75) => -0.057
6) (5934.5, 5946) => -0.056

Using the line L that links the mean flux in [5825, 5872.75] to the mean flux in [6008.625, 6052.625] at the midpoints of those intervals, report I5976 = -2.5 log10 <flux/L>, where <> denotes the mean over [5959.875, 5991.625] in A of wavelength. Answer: -0.048 mag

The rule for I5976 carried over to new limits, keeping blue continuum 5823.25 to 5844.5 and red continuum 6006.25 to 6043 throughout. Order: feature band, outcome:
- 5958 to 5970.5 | -0.03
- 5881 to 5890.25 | -0.08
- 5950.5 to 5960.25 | -0.06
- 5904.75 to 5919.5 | -0.08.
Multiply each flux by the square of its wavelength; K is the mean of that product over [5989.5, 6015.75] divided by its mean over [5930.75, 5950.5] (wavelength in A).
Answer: 1.05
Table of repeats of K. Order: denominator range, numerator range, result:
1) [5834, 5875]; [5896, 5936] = 1.09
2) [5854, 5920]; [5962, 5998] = 1.02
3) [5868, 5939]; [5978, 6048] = 1.02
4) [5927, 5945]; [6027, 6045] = 1.07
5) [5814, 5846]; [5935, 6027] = 1.05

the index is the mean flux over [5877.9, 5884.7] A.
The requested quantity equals 5.41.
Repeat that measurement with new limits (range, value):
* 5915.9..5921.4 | 5.88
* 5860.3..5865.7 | 5.51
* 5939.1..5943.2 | 4.96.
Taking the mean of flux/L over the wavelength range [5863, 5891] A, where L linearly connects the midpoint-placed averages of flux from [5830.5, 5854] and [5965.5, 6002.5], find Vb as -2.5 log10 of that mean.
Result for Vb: -0.11 mag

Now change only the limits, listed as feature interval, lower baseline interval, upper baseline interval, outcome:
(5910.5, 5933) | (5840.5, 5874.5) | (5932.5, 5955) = -0.04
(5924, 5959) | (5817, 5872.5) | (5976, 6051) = 0.01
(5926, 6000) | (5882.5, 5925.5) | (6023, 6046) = 0.02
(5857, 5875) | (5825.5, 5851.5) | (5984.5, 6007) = -0.05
